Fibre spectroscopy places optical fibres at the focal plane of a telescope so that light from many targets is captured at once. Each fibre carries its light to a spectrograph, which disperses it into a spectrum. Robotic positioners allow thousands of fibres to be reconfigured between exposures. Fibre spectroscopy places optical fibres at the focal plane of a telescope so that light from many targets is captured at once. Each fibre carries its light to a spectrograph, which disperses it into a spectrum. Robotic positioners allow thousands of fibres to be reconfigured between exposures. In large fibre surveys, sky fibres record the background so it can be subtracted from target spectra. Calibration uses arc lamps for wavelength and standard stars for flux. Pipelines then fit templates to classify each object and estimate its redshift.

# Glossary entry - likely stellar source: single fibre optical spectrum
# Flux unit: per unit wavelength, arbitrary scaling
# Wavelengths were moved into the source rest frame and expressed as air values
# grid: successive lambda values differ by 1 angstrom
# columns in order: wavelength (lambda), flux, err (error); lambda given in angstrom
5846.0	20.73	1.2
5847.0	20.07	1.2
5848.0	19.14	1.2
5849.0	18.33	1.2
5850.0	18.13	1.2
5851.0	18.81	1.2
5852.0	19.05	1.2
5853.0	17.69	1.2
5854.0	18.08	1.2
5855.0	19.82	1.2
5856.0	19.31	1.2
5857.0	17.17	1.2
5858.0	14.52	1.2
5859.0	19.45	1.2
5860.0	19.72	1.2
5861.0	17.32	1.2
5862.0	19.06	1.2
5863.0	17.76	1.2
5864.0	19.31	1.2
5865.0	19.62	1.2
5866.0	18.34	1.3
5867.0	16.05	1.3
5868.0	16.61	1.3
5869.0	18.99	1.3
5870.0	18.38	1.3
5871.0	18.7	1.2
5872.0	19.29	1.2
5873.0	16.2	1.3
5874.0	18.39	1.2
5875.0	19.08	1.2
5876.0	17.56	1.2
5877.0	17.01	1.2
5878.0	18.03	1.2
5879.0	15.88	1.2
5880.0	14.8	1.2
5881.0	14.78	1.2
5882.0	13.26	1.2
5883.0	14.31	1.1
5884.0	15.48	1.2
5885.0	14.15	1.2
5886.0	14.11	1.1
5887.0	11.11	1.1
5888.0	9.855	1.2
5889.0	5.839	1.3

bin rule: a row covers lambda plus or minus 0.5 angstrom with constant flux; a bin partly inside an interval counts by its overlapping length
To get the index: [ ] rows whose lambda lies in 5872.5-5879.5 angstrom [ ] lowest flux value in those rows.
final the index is 15.88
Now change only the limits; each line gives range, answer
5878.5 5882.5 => 13.26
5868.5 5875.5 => 16.2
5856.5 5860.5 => 14.52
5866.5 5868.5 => 16.05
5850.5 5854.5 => 17.69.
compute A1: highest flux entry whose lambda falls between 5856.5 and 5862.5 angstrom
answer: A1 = 19.72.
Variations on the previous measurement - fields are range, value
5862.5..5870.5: 19.62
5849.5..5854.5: 19.05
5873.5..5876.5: 19.08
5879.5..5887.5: 15.48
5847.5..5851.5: 19.14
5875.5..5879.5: 18.03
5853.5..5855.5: 19.82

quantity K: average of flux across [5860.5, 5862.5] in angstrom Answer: 18.2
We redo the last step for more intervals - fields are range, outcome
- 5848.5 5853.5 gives 18.4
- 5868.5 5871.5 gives 18.7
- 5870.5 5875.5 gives 18.3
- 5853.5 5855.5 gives 18.9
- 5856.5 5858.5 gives 15.8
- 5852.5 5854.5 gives 17.9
